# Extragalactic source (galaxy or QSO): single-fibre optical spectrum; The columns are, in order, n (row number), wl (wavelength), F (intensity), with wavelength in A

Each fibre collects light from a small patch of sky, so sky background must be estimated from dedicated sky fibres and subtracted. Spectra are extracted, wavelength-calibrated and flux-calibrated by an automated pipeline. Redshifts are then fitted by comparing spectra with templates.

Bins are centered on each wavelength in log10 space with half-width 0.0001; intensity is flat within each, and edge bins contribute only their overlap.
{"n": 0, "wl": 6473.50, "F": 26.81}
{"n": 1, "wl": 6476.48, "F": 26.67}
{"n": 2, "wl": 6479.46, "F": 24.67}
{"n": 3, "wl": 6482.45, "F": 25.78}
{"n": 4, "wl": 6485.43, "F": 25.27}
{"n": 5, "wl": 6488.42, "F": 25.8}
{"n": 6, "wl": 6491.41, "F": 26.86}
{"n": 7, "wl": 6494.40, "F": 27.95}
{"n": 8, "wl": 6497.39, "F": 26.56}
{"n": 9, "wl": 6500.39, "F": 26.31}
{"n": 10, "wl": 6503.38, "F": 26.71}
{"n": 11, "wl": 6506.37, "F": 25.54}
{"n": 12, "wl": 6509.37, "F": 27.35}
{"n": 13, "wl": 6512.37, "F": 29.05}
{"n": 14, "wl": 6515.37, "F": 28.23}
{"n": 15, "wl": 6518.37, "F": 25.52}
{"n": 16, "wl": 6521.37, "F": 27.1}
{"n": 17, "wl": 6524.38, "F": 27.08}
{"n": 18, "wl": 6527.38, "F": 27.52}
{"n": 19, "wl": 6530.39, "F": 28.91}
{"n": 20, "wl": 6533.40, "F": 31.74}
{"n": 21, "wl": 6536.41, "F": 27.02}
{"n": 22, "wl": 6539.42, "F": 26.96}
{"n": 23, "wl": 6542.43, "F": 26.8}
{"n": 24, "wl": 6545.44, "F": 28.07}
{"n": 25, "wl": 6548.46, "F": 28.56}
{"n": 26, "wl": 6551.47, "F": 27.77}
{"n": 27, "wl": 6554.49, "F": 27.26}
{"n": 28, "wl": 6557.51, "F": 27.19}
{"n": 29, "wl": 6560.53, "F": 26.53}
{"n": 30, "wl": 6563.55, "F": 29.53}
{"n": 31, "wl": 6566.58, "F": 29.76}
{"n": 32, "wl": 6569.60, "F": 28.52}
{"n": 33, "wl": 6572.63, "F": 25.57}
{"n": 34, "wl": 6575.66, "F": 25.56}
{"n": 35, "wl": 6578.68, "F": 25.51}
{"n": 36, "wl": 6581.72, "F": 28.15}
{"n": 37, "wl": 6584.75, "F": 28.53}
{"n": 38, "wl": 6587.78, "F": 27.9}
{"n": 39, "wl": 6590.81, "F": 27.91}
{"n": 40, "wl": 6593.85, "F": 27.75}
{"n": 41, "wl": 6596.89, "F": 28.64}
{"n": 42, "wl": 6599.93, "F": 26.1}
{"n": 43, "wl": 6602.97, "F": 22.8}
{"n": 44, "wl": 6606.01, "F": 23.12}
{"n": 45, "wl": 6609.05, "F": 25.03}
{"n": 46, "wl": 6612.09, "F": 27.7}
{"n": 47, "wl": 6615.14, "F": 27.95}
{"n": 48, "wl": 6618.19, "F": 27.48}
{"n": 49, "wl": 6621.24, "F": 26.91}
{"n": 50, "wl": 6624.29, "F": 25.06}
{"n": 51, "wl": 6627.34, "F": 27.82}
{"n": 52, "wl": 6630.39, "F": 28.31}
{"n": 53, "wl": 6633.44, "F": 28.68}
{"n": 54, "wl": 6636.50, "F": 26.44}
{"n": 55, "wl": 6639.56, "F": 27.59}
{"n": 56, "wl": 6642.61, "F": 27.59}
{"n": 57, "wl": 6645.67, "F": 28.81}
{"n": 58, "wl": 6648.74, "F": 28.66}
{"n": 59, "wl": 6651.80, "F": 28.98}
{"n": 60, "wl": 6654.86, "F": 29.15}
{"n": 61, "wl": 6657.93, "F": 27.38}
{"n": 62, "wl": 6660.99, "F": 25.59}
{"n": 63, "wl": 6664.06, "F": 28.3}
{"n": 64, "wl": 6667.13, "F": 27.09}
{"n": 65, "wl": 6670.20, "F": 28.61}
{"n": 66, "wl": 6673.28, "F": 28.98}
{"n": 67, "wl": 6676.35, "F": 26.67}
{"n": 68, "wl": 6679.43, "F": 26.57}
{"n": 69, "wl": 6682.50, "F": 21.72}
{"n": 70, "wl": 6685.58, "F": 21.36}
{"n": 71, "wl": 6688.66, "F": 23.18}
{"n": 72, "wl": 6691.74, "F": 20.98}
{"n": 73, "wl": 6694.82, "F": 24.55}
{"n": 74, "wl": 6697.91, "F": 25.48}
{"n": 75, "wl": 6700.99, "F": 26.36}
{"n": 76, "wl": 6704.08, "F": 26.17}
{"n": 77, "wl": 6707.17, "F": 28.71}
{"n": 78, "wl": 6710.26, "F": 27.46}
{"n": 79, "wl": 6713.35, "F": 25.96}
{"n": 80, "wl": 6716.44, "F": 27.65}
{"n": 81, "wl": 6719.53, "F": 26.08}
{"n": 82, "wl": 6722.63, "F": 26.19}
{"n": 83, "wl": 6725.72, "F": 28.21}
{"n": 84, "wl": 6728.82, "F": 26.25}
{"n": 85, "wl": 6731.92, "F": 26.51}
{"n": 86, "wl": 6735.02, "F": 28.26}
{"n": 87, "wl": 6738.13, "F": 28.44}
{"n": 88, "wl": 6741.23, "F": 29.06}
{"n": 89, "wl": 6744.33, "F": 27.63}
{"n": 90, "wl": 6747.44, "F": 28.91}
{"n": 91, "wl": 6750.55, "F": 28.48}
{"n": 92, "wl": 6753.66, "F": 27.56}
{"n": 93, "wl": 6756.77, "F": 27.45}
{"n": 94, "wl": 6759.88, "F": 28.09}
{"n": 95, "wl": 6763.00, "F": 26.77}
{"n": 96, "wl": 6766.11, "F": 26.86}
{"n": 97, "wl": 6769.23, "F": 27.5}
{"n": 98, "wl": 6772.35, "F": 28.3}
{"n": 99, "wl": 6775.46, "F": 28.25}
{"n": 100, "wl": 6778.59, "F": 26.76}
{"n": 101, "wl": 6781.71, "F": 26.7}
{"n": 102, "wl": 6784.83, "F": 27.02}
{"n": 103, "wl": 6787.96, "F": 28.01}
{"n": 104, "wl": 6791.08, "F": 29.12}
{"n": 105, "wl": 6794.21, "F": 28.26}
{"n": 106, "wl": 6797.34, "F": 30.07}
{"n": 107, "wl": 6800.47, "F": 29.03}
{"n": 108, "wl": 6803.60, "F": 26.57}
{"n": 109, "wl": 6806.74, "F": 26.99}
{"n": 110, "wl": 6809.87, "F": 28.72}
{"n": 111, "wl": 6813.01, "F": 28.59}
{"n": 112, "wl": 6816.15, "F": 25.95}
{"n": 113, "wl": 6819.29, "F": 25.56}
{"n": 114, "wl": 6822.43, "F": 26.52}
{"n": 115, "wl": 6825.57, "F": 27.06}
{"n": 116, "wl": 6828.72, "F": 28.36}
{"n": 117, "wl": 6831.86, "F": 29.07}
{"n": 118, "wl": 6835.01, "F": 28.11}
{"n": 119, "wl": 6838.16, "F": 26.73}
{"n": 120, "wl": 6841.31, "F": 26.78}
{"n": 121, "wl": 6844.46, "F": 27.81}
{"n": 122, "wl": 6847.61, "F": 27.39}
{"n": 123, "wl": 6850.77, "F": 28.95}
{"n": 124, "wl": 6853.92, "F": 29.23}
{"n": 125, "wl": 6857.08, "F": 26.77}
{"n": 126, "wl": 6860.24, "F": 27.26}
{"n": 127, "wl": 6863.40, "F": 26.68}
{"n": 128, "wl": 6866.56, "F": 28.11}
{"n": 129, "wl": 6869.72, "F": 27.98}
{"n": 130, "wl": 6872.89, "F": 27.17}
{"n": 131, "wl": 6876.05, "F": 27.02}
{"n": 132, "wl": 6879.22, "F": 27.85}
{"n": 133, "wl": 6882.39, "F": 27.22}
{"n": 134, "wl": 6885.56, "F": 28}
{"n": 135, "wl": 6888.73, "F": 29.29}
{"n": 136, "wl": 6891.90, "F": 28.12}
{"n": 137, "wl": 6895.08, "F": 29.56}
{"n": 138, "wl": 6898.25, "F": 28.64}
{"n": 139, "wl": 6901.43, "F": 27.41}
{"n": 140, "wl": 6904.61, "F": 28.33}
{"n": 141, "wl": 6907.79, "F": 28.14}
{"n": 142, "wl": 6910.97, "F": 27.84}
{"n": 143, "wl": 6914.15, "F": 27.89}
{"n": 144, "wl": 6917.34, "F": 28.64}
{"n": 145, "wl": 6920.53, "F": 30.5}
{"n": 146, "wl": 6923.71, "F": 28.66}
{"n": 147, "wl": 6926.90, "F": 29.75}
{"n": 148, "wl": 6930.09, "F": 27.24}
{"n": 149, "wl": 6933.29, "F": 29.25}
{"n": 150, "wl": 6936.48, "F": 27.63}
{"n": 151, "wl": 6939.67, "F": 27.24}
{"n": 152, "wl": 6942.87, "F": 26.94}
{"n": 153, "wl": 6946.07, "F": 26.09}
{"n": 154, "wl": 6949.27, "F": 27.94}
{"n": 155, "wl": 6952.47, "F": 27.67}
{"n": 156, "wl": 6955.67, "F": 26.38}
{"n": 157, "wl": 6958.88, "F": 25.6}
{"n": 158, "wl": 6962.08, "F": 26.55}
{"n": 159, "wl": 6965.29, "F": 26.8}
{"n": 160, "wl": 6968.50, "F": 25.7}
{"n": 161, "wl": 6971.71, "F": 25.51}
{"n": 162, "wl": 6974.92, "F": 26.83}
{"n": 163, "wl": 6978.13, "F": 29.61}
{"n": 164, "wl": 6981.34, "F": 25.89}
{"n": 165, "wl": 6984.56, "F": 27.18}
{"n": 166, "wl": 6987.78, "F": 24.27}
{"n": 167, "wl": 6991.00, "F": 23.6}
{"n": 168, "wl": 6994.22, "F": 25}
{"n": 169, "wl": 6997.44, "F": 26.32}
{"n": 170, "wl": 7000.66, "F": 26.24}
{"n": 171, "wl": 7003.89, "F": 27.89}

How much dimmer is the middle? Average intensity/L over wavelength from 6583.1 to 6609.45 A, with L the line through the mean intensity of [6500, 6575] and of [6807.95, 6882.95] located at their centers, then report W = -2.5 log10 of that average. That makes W 0.04 mag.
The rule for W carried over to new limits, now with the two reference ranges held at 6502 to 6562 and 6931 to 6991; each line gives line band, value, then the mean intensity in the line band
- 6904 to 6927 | -0.072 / 28.7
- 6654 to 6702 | 0.065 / 25.7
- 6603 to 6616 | 0.078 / 25.5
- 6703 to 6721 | 0.007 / 27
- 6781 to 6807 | -0.040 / 28.1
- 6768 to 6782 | -0.019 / 27.6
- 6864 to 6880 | -0.026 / 27.6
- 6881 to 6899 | -0.063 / 28.5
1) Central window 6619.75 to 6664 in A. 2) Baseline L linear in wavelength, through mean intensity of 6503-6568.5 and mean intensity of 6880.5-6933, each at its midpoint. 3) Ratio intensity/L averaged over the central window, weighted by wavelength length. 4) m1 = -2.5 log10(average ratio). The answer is 0.01 mag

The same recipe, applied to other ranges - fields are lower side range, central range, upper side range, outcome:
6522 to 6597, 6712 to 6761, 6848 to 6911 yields 0.013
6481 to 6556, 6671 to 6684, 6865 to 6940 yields 0.062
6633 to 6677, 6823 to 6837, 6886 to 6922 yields 0.014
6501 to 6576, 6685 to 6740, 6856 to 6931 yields 0.071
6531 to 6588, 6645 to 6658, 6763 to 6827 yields -0.039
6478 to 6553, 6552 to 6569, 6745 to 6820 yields -0.031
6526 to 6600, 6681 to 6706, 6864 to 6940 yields 0.175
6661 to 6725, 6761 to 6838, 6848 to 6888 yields -0.026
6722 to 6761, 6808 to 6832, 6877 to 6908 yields 0.025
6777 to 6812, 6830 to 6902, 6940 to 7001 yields -0.024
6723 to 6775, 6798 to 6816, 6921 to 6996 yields -0.016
